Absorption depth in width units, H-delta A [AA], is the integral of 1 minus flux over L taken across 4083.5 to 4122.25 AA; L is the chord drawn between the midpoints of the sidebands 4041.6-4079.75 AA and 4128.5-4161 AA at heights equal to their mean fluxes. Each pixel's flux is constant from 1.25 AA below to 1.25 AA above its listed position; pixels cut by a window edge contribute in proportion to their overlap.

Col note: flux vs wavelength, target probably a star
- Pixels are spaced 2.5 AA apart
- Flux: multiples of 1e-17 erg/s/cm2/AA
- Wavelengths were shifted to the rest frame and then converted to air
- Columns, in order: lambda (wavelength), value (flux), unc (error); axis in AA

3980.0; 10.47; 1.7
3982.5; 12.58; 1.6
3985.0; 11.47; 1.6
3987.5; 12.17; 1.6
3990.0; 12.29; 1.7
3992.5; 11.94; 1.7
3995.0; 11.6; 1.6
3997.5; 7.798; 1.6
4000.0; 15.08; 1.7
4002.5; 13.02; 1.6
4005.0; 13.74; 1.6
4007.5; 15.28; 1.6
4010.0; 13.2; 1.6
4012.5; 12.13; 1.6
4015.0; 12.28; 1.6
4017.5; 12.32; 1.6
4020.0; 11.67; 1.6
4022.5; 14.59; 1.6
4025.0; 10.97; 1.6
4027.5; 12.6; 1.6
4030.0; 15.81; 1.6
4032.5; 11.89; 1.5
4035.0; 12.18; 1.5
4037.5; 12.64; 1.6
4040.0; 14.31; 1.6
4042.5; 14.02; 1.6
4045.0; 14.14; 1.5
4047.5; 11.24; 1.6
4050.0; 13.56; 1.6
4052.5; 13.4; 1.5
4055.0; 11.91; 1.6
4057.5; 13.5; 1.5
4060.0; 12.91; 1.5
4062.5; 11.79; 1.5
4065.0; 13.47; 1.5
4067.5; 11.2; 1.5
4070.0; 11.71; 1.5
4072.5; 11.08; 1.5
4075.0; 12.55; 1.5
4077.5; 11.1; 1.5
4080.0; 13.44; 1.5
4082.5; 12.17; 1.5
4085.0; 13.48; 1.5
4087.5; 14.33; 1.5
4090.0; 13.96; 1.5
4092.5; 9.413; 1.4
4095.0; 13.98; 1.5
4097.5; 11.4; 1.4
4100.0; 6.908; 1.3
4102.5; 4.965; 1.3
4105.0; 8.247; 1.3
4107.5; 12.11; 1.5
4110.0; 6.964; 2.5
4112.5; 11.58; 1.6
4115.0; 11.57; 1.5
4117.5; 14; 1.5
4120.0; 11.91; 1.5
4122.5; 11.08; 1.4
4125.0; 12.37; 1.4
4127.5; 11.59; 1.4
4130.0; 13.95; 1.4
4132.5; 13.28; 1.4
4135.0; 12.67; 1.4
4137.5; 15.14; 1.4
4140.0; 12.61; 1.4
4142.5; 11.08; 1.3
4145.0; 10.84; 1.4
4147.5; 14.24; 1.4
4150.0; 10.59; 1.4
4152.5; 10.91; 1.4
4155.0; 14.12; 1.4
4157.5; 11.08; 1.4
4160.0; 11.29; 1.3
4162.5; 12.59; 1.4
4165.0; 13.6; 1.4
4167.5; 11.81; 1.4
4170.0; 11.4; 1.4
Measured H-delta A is 4.6 AA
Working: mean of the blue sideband 12.5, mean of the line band 11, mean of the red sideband 12.4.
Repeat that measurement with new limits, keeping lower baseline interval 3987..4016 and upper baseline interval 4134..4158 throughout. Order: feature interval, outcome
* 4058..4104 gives 2.89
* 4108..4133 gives 1.21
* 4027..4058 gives -1.67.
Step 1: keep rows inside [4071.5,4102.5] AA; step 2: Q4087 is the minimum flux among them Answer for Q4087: 4.965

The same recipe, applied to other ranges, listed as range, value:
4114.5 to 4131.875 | 11.08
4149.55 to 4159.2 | 10.59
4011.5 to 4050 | 10.97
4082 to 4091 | 12.17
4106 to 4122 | 6.964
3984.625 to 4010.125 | 7.798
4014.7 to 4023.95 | 11.67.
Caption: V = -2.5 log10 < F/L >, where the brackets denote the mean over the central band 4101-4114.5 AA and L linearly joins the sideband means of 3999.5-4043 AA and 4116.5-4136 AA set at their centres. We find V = 0.39 mag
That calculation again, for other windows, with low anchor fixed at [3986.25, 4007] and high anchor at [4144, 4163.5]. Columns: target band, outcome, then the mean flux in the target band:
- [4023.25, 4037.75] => -0.044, 12.8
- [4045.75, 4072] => -0.025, 12.5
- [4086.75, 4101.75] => 0.069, 11.4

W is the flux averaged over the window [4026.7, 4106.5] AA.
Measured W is 12.2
